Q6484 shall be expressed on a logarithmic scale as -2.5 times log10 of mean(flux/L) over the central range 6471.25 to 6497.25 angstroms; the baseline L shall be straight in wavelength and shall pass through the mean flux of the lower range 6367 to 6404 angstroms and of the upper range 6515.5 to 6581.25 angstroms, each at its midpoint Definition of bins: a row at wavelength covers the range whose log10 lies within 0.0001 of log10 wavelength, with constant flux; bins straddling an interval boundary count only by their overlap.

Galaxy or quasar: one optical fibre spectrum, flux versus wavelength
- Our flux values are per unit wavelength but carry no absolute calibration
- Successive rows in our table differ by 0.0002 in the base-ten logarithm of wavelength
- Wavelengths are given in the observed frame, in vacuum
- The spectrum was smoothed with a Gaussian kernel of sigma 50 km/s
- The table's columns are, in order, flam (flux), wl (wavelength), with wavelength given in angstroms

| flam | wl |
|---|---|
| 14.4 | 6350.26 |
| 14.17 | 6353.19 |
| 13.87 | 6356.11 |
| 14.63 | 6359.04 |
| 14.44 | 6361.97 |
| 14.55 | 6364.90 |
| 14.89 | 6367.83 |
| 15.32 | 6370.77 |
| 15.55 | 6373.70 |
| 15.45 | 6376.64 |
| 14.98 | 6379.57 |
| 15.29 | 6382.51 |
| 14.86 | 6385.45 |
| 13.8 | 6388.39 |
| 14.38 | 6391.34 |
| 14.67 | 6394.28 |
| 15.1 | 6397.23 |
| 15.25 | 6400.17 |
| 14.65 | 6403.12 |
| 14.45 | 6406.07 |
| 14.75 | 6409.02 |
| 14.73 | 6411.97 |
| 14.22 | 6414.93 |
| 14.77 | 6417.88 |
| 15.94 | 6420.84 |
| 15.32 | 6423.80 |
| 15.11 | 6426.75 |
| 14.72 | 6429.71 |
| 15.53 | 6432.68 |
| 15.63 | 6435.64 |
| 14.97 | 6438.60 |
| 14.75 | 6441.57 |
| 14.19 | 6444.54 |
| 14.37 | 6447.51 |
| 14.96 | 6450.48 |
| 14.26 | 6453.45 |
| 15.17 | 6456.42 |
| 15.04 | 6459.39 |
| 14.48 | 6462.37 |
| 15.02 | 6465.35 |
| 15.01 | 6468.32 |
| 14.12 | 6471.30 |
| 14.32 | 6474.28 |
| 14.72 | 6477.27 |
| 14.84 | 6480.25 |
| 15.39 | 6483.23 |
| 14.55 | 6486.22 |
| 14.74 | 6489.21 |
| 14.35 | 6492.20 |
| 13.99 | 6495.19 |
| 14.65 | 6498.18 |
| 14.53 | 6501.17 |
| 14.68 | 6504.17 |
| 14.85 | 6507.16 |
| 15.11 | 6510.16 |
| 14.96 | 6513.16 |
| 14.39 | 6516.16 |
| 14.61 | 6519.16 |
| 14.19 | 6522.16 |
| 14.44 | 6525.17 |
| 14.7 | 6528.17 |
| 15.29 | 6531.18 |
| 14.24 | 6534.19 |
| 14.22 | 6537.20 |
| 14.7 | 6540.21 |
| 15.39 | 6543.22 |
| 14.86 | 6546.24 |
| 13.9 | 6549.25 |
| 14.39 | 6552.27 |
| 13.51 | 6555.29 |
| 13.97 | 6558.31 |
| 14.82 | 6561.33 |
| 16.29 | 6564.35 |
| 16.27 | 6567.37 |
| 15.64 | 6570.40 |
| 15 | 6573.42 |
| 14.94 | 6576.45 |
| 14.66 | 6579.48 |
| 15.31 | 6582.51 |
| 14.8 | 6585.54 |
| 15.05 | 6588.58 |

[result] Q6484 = 0.02 mag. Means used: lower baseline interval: 14.9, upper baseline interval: 14.8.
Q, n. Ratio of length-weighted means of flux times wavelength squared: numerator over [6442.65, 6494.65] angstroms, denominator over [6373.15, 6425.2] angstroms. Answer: 1.0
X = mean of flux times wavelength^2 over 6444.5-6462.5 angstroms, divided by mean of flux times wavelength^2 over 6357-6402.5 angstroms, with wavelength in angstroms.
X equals 1.01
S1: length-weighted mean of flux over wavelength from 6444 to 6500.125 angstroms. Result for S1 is 14.6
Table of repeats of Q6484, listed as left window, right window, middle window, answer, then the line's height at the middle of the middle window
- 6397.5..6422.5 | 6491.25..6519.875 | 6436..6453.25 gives 0.01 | 14.8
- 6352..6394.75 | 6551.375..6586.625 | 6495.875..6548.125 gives 0.02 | 14.9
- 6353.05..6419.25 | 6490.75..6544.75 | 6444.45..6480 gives 0.00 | 14.7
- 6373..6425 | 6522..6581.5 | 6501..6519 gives 0.00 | 14.8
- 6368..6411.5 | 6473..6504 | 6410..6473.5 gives -0.01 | 14.7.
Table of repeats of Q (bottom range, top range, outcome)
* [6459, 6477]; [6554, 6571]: 1.06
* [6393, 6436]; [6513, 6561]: 1.00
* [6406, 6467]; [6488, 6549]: 1.01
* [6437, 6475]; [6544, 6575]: 1.05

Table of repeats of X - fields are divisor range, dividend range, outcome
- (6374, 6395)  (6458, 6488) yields 1.02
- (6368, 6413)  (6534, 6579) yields 1.05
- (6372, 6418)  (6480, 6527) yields 1.02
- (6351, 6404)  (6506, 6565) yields 1.04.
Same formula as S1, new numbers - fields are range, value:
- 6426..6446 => 15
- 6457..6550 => 14.7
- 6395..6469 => 14.9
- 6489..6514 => 14.6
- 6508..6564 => 14.6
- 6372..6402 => 14.9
